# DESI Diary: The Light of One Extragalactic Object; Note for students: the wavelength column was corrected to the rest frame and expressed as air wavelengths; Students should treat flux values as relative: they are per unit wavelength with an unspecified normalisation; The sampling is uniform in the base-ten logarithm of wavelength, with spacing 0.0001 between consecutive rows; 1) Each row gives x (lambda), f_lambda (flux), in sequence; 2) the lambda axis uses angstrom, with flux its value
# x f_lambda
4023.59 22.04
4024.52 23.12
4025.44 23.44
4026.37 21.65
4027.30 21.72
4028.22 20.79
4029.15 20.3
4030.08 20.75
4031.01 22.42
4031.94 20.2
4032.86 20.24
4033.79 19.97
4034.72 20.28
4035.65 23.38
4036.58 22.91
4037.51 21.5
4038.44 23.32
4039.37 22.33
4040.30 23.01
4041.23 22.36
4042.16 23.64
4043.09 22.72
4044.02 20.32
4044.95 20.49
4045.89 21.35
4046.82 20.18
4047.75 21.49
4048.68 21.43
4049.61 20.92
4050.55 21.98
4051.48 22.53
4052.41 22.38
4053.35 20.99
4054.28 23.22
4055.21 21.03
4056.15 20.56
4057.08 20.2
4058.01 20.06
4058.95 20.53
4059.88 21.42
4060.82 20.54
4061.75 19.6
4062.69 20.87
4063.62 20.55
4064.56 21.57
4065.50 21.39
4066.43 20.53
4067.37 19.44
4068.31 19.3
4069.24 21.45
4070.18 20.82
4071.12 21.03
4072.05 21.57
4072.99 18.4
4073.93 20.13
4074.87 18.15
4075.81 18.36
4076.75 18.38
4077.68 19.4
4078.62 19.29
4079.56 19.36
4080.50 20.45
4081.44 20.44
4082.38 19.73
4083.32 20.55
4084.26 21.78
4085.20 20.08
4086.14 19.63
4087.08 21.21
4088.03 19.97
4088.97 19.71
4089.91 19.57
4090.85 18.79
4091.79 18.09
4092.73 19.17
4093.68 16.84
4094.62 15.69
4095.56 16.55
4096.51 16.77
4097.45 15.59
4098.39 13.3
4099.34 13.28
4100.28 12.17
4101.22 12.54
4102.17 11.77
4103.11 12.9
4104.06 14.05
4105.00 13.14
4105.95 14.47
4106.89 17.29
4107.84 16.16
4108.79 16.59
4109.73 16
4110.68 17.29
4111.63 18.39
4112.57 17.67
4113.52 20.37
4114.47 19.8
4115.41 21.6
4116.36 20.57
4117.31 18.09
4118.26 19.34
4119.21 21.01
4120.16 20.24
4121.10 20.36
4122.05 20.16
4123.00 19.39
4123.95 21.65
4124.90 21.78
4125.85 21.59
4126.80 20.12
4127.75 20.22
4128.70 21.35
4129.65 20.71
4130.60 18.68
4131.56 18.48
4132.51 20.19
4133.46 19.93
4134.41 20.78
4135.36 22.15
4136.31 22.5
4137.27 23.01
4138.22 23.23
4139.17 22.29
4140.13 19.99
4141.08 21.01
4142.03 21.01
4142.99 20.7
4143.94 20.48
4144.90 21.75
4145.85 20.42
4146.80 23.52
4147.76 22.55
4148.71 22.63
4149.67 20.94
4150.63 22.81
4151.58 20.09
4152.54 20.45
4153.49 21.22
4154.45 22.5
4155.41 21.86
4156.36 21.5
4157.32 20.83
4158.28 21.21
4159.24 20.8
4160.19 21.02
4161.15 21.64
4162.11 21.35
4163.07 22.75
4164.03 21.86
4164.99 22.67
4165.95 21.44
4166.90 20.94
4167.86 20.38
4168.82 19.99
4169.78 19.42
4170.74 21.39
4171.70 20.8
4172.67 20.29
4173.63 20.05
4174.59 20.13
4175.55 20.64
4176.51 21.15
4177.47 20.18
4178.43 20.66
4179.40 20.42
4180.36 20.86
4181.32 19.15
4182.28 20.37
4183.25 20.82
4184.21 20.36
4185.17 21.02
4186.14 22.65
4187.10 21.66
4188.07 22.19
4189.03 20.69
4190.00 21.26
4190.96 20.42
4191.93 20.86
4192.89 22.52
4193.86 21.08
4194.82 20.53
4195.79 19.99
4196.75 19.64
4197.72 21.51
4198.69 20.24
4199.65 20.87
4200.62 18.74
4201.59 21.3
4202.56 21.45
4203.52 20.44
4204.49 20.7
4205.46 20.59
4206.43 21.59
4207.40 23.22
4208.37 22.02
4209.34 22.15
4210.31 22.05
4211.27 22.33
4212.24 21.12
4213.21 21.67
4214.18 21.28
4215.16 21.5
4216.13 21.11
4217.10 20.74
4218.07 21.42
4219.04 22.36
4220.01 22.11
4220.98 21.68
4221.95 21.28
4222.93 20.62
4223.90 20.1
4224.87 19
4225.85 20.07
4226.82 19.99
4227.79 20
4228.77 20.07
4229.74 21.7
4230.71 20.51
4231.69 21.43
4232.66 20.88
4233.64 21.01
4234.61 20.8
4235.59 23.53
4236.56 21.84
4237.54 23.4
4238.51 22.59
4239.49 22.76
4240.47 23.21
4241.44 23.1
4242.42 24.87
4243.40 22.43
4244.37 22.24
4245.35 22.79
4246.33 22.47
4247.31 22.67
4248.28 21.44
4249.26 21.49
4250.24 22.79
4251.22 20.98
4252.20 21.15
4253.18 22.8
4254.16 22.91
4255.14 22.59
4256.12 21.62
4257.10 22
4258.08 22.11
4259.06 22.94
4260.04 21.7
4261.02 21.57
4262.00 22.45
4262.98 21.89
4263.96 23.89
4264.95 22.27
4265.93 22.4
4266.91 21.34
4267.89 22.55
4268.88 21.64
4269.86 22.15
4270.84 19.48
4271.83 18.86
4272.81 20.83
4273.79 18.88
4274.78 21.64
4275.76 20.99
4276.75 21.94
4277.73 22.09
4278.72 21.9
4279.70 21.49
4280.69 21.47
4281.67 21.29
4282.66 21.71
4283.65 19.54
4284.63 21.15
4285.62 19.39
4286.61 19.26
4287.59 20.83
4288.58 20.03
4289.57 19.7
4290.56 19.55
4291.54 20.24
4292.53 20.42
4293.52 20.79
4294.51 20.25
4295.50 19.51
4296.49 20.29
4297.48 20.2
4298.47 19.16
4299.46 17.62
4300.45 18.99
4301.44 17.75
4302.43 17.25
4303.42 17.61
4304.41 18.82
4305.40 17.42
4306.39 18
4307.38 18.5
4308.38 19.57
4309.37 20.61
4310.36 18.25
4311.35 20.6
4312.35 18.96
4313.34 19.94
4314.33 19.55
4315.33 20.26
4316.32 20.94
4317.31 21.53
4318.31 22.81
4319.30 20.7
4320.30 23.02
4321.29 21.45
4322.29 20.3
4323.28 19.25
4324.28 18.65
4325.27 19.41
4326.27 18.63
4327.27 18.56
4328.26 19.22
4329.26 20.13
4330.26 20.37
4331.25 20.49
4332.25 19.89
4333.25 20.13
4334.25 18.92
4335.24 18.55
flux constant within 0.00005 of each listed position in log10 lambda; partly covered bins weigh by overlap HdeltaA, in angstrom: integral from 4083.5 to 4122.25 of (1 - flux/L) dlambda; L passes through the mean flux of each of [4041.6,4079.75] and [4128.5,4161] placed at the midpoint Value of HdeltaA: 6.4 angstrom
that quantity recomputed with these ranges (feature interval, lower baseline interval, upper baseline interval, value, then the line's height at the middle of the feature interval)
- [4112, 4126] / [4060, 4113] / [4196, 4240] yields -0.93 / 18.9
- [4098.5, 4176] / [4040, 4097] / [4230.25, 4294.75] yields 3.45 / 20.7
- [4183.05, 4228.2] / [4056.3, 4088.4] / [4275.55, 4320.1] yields -2.30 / 20.1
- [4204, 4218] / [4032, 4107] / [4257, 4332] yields -1.06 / 20.1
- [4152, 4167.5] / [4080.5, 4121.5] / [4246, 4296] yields -2.10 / 18.9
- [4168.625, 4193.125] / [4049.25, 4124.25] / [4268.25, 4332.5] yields -1.69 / 19.4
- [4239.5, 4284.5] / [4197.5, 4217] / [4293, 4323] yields -3.23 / 20.4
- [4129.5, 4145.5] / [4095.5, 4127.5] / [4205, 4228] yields -2.26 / 18.4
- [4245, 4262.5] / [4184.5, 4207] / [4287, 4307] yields -1.90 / 20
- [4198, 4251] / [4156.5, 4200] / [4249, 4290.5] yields -0.98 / 21.2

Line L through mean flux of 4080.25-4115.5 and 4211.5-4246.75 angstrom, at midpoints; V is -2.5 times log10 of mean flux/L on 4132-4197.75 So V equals -0.09 mag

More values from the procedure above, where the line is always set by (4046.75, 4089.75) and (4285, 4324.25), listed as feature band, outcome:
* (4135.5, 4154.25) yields -0.07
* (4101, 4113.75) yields 0.29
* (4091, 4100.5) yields 0.27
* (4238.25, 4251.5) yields -0.14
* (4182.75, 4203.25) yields -0.05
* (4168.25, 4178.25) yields -0.01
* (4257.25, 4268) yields -0.13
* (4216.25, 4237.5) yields -0.06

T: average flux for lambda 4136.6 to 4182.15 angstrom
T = 21.2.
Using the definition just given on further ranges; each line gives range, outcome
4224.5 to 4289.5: 21.6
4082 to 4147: 18.9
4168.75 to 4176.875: 20.4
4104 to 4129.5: 18.9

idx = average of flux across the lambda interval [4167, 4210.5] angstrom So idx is 20.8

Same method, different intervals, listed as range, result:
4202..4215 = 21.6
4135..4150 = 21.8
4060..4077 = 20.2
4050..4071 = 20.9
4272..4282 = 21.2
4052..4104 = 19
